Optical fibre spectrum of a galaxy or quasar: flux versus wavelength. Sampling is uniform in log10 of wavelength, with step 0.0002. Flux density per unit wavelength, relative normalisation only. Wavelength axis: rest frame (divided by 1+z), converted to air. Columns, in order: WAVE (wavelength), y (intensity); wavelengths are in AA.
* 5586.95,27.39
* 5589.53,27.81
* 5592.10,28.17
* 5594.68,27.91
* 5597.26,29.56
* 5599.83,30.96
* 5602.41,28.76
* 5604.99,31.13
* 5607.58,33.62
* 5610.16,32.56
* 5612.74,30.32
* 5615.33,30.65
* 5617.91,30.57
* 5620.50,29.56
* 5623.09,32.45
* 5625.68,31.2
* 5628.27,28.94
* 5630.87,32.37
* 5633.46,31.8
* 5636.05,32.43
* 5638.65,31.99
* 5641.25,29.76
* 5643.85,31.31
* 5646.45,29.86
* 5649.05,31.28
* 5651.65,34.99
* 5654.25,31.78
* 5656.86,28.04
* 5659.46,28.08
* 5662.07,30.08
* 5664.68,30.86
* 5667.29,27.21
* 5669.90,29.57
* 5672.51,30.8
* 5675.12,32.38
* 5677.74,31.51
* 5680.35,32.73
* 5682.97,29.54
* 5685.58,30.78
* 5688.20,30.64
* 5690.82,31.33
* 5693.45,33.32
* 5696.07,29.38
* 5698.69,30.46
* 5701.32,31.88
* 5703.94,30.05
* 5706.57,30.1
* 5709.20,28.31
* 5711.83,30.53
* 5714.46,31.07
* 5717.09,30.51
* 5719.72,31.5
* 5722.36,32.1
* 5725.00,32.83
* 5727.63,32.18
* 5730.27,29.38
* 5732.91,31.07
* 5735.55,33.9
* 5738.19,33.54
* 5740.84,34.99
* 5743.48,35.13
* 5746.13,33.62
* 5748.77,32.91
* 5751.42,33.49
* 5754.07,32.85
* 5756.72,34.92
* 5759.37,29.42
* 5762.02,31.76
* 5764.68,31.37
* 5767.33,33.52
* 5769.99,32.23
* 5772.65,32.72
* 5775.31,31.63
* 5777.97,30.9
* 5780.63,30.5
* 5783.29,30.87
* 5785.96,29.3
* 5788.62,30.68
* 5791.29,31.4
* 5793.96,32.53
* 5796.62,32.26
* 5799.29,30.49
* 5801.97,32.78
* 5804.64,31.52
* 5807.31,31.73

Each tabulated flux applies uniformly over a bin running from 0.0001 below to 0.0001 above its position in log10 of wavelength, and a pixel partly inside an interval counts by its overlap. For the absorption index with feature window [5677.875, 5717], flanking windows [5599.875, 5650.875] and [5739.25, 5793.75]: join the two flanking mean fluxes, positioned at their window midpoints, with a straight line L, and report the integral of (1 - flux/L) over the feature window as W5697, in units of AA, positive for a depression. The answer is 1.2 AA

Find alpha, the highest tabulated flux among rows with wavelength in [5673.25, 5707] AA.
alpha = 33.32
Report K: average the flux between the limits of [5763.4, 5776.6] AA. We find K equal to 32.3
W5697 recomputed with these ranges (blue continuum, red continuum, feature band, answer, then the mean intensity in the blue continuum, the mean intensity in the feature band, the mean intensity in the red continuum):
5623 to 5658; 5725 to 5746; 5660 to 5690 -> 1.3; 31.3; 30.5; 32.9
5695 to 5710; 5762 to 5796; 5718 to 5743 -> -1.5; 30.1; 32.4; 31.5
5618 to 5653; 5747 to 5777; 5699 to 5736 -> 1.2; 31.4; 31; 32.4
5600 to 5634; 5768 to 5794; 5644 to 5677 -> 0.7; 31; 30.5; 31.3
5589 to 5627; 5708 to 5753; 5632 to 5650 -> -0.2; 30.4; 31.2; 32.2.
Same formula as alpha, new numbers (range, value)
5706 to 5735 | 32.83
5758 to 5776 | 33.52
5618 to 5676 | 34.99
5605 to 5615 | 33.62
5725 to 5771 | 35.13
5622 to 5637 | 32.45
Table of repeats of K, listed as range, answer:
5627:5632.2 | 30.6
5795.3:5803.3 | 31.8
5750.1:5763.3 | 32.5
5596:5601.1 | 30.3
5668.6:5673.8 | 30.2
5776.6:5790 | 30.5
